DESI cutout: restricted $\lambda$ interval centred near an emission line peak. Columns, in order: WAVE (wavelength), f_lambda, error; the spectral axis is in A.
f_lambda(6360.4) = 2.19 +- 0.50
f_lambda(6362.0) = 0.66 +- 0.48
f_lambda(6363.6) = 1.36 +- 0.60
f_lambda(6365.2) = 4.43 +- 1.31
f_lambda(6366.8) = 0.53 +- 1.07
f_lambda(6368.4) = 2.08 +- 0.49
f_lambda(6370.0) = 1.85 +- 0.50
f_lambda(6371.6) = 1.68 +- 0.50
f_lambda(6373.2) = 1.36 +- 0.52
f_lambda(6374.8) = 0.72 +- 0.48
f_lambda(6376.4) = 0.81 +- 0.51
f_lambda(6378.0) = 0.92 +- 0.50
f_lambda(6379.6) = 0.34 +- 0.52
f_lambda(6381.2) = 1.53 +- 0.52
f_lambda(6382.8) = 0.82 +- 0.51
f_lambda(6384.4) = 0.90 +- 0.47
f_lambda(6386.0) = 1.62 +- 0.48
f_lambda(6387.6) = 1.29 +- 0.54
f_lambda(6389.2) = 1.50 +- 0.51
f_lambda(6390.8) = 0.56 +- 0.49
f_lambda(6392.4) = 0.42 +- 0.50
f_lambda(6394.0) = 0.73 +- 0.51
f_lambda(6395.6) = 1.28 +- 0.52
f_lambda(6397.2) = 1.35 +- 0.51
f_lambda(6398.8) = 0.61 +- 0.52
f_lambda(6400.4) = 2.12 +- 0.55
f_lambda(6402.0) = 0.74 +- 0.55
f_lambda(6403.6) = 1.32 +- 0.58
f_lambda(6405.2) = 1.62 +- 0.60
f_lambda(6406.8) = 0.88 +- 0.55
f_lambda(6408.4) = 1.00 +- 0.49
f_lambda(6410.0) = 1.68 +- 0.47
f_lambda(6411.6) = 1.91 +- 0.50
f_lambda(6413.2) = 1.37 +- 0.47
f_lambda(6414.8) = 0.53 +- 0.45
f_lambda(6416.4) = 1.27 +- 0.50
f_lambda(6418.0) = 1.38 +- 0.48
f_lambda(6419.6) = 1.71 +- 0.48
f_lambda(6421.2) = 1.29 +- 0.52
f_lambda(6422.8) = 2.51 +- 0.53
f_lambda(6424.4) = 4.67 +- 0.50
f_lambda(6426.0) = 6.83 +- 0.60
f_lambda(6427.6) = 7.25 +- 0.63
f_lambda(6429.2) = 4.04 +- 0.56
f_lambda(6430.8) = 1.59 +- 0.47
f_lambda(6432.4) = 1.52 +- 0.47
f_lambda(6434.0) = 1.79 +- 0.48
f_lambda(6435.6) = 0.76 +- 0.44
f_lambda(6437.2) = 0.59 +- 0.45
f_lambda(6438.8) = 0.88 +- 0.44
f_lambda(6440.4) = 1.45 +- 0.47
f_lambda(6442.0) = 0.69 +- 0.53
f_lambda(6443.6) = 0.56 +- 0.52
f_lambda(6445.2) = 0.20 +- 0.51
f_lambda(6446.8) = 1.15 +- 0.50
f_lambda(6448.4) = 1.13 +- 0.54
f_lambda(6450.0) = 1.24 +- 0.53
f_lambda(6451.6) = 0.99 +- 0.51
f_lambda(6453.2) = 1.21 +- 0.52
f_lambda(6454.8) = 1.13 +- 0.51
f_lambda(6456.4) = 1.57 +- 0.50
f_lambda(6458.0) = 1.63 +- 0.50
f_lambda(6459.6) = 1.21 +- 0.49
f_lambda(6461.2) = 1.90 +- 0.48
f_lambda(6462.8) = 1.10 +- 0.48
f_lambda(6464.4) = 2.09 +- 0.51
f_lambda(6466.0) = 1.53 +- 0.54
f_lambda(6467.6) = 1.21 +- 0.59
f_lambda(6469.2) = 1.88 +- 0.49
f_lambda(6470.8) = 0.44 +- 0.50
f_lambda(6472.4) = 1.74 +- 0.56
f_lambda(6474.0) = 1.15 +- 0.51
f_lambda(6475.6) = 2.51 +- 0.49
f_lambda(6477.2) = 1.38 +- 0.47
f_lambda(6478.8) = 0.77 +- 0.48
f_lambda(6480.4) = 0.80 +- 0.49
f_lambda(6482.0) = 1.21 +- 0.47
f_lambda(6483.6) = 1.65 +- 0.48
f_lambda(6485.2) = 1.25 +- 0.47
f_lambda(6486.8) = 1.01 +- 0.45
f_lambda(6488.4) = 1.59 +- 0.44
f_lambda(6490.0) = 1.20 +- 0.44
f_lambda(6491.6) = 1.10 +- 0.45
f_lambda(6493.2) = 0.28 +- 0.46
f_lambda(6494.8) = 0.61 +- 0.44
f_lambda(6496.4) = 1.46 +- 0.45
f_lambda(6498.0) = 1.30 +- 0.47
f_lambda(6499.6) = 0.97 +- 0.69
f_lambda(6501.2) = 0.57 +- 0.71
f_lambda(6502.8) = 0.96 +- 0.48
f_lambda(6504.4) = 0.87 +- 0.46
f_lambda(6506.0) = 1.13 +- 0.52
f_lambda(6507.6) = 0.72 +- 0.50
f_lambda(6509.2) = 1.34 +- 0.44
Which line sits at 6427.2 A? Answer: [O III] 5007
